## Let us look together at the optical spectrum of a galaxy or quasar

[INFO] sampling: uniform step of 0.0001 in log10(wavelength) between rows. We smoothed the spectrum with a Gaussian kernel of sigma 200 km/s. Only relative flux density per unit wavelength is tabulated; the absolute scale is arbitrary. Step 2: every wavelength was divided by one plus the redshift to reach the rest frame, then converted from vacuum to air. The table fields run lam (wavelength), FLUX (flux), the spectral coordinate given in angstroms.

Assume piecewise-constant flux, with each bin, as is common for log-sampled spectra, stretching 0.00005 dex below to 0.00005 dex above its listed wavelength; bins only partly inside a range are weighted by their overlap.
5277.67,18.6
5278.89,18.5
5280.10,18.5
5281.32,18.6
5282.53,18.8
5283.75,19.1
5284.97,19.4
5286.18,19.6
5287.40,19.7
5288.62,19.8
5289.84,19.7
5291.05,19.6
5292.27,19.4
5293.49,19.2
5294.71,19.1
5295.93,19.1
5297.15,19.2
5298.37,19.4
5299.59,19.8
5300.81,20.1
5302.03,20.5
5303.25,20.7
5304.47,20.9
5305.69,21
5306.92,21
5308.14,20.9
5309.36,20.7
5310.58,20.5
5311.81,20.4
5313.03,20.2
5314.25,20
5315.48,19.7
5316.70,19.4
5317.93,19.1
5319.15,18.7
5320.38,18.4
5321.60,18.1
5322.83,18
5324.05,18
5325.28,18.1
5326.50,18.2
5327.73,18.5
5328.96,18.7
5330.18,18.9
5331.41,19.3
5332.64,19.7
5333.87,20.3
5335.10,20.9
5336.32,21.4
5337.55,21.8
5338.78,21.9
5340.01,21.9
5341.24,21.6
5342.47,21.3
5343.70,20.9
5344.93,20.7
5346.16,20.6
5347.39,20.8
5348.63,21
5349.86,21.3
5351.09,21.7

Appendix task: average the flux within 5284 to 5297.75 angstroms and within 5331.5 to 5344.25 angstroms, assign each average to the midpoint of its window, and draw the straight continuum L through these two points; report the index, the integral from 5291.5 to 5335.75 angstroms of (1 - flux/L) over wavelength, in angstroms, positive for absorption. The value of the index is 1.4 angstroms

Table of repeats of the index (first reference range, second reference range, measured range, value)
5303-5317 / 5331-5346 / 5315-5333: 1.8 angstroms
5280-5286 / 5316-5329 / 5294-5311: -1.3 angstroms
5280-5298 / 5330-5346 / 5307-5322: 0.3 angstroms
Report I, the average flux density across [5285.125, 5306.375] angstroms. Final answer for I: 19.8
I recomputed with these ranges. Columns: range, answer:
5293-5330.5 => 19.5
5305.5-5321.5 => 19.9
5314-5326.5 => 18.7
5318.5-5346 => 19.8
